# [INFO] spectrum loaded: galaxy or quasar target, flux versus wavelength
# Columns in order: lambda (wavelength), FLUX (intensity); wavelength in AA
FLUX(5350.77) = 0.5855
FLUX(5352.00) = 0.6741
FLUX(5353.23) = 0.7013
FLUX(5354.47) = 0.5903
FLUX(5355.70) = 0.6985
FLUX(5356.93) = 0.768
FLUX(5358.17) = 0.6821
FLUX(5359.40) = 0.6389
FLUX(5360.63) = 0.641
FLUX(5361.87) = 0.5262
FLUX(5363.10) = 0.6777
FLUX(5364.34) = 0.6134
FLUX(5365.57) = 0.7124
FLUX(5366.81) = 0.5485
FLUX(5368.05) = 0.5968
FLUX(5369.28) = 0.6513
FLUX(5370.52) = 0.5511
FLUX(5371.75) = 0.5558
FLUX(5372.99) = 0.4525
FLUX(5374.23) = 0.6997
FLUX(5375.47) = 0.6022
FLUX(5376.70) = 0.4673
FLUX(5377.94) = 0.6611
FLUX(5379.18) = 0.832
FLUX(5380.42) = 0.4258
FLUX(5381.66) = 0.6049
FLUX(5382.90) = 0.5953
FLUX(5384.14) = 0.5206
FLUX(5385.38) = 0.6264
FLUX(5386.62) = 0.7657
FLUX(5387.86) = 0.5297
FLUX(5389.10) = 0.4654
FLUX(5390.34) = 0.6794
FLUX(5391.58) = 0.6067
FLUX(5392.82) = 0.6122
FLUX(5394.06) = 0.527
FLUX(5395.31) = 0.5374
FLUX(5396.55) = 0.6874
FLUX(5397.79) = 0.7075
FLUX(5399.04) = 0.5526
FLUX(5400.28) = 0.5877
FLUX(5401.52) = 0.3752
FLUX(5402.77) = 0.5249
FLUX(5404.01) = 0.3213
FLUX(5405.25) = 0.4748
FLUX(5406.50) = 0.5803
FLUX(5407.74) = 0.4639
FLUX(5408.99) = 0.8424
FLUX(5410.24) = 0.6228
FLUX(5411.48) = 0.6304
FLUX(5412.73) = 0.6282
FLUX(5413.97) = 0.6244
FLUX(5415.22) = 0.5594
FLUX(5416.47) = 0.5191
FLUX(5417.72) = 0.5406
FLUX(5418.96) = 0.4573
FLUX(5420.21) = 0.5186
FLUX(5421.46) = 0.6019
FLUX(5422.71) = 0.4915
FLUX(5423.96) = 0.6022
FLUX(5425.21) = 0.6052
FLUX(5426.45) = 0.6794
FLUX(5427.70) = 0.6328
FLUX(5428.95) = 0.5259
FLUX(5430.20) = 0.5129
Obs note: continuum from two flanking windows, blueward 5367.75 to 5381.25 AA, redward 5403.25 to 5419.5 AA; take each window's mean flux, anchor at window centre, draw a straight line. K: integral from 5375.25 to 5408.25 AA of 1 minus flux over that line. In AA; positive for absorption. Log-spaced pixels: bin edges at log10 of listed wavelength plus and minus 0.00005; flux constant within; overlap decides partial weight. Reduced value 0.5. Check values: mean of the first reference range 0.591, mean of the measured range 0.568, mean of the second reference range 0.559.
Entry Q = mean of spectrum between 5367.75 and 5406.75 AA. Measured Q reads 0.574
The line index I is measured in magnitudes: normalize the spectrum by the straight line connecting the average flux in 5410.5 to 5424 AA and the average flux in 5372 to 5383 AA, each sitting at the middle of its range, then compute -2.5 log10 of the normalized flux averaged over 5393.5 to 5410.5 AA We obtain 0.032 mag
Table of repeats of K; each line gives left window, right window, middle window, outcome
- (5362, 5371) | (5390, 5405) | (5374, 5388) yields -0.5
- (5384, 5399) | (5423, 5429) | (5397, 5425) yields 2.4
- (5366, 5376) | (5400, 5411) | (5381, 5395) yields -0.8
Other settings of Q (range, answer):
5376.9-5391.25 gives 0.605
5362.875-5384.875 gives 0.597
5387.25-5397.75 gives 0.588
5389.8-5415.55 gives 0.578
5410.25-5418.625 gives 0.583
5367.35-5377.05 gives 0.575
